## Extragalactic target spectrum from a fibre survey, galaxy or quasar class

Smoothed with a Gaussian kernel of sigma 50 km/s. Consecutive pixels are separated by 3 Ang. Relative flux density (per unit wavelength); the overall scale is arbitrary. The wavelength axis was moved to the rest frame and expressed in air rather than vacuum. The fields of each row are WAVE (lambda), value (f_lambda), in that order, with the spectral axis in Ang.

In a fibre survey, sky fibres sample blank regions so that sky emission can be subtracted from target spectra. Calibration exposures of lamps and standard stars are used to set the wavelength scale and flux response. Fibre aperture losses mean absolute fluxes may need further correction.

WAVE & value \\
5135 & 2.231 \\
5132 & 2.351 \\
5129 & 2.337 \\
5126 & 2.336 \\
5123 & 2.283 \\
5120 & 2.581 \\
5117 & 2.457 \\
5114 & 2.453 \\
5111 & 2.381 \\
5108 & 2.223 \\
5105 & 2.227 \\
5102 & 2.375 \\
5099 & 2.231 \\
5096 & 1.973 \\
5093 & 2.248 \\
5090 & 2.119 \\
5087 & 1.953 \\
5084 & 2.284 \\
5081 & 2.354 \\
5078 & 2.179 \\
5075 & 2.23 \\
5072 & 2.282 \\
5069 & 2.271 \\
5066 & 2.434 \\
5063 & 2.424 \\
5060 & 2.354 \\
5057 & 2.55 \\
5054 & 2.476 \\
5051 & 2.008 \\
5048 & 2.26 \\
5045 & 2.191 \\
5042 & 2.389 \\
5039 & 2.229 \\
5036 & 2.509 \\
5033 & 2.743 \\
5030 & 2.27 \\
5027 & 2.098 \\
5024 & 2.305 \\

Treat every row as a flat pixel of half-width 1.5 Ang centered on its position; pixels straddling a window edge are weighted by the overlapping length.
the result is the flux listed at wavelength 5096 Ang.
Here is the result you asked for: 1.973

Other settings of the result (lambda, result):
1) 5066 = 2.434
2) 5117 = 2.457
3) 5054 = 2.476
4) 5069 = 2.271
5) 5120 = 2.581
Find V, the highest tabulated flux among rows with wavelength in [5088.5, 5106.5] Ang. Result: 2.375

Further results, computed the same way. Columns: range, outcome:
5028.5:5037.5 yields 2.743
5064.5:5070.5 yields 2.434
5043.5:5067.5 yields 2.55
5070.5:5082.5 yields 2.354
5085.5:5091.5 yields 2.119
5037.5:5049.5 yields 2.389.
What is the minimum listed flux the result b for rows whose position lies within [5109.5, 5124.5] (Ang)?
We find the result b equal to 2.283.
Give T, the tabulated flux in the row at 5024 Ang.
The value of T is 2.305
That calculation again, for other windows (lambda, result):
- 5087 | 1.953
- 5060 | 2.354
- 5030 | 2.27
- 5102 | 2.375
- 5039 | 2.229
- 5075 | 2.23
